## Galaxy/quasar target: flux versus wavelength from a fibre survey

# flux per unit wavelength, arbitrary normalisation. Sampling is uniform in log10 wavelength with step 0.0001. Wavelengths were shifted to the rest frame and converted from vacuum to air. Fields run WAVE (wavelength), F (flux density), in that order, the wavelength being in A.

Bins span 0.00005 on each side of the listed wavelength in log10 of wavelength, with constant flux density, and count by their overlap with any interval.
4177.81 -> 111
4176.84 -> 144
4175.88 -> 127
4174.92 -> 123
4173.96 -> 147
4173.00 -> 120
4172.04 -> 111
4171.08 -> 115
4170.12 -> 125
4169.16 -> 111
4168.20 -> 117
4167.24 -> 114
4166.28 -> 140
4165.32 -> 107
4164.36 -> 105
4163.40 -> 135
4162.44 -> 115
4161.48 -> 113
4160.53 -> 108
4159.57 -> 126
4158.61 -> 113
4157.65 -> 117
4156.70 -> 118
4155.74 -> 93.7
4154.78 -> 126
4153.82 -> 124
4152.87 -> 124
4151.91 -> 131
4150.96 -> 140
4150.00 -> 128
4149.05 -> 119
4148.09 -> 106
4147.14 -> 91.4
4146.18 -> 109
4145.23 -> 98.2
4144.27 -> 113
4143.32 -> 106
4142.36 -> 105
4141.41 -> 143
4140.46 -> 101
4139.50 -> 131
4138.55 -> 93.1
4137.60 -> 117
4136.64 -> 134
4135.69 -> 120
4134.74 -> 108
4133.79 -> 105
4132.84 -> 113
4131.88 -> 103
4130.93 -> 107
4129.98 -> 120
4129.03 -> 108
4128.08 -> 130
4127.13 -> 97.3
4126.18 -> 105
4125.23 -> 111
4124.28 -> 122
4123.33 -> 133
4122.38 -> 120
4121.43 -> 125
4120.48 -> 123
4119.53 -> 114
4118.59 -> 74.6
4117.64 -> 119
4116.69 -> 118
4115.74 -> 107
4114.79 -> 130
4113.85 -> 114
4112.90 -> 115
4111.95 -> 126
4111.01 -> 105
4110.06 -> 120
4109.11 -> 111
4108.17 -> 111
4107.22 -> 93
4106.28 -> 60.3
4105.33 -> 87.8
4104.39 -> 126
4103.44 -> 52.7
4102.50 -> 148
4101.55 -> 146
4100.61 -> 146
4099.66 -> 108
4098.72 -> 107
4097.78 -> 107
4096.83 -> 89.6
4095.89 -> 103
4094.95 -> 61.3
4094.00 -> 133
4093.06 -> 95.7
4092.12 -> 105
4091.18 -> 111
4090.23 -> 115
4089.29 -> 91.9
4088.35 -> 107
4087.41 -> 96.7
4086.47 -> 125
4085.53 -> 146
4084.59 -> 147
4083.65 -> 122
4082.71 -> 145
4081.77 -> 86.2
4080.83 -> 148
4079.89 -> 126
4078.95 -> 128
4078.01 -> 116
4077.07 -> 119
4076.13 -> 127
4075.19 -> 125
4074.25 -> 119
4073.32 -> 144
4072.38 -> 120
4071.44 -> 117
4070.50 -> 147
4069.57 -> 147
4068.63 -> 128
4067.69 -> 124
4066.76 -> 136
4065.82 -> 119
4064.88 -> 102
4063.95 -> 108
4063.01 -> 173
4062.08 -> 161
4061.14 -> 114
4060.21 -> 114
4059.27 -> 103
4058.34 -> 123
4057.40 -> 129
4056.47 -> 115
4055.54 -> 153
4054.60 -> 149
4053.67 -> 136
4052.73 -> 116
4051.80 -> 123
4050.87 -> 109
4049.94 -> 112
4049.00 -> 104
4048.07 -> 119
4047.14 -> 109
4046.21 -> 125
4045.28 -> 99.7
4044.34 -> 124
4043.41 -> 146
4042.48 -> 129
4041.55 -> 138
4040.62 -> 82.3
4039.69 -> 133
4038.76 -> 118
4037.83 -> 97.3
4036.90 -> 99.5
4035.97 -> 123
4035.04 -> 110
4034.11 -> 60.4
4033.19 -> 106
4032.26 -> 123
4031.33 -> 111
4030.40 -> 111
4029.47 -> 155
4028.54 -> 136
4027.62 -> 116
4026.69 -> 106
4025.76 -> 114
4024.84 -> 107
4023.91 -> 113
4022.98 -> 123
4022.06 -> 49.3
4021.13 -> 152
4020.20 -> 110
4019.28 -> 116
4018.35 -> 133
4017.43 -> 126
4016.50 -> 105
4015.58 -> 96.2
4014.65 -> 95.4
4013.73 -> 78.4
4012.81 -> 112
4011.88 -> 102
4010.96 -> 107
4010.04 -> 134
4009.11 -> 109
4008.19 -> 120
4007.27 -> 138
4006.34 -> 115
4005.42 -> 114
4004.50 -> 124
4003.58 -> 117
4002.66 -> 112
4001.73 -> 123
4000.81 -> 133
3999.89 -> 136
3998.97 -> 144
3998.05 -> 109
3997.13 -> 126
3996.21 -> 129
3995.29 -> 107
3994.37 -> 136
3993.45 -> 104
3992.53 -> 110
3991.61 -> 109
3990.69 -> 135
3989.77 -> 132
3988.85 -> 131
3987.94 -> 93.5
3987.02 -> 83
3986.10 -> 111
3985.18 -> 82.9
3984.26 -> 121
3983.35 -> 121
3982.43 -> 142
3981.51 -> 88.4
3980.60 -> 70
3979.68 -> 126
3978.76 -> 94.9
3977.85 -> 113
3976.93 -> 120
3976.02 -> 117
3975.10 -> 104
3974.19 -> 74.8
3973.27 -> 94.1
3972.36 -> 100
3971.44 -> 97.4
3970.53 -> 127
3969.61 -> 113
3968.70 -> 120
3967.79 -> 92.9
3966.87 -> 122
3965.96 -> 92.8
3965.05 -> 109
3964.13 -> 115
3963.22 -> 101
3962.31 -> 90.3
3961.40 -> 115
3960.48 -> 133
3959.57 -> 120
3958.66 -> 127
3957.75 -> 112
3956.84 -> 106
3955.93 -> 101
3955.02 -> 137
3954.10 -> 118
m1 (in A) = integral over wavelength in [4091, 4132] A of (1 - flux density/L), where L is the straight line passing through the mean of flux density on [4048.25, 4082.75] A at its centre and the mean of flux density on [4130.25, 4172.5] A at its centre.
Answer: 3.38 A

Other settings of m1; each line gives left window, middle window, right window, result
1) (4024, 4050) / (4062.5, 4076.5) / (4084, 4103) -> -1.8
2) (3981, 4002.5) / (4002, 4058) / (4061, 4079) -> 3.3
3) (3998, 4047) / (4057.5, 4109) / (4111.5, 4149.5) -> -1.6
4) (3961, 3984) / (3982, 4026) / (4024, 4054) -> -1.9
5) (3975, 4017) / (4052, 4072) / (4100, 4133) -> -2.8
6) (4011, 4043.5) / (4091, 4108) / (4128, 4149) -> 1.1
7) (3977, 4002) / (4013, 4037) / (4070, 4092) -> 1.5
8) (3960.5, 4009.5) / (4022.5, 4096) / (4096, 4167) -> -4.3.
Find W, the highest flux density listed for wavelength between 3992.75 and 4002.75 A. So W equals 144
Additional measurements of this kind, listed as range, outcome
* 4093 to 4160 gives 148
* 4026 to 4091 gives 173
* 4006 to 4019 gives 138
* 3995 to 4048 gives 155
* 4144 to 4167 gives 140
